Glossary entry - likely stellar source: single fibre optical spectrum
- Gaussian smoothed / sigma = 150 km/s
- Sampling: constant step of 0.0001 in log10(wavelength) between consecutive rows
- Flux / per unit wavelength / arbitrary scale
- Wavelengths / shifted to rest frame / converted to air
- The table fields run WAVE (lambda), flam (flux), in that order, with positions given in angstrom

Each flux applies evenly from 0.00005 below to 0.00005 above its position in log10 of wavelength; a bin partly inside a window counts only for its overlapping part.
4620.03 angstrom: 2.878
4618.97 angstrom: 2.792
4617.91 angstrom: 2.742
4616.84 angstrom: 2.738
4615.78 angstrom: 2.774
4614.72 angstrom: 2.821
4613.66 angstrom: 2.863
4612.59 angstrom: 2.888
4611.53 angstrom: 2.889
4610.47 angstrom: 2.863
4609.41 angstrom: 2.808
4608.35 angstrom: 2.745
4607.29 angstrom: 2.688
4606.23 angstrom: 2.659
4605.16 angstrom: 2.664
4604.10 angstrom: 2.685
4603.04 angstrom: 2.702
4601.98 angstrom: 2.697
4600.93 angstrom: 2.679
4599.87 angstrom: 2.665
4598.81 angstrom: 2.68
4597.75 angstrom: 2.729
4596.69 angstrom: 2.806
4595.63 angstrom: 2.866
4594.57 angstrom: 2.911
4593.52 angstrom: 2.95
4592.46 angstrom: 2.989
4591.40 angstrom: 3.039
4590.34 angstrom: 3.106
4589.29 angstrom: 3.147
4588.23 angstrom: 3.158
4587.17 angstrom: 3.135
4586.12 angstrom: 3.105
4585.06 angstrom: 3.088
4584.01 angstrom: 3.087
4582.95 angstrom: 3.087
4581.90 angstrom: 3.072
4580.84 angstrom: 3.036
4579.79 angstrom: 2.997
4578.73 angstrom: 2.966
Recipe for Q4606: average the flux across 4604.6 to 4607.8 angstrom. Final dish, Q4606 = 2.66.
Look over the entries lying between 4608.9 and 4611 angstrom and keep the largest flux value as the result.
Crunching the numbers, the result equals 2.863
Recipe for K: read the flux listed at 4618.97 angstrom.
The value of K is 2.792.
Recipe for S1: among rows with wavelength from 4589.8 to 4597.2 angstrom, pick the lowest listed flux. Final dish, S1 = 2.806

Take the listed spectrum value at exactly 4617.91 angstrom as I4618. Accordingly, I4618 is 2.742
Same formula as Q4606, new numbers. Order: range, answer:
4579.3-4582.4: 3.03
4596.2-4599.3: 2.74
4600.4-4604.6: 2.7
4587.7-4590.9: 3.13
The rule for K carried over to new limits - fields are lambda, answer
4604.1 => 2.685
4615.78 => 2.774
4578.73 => 2.966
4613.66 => 2.863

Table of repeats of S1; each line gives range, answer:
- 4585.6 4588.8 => 3.105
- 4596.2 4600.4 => 2.665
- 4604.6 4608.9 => 2.659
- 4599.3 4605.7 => 2.664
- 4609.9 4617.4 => 2.738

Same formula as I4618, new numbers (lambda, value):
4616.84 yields 2.738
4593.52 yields 2.95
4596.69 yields 2.806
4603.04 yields 2.702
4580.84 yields 3.036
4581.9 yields 3.072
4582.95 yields 3.087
